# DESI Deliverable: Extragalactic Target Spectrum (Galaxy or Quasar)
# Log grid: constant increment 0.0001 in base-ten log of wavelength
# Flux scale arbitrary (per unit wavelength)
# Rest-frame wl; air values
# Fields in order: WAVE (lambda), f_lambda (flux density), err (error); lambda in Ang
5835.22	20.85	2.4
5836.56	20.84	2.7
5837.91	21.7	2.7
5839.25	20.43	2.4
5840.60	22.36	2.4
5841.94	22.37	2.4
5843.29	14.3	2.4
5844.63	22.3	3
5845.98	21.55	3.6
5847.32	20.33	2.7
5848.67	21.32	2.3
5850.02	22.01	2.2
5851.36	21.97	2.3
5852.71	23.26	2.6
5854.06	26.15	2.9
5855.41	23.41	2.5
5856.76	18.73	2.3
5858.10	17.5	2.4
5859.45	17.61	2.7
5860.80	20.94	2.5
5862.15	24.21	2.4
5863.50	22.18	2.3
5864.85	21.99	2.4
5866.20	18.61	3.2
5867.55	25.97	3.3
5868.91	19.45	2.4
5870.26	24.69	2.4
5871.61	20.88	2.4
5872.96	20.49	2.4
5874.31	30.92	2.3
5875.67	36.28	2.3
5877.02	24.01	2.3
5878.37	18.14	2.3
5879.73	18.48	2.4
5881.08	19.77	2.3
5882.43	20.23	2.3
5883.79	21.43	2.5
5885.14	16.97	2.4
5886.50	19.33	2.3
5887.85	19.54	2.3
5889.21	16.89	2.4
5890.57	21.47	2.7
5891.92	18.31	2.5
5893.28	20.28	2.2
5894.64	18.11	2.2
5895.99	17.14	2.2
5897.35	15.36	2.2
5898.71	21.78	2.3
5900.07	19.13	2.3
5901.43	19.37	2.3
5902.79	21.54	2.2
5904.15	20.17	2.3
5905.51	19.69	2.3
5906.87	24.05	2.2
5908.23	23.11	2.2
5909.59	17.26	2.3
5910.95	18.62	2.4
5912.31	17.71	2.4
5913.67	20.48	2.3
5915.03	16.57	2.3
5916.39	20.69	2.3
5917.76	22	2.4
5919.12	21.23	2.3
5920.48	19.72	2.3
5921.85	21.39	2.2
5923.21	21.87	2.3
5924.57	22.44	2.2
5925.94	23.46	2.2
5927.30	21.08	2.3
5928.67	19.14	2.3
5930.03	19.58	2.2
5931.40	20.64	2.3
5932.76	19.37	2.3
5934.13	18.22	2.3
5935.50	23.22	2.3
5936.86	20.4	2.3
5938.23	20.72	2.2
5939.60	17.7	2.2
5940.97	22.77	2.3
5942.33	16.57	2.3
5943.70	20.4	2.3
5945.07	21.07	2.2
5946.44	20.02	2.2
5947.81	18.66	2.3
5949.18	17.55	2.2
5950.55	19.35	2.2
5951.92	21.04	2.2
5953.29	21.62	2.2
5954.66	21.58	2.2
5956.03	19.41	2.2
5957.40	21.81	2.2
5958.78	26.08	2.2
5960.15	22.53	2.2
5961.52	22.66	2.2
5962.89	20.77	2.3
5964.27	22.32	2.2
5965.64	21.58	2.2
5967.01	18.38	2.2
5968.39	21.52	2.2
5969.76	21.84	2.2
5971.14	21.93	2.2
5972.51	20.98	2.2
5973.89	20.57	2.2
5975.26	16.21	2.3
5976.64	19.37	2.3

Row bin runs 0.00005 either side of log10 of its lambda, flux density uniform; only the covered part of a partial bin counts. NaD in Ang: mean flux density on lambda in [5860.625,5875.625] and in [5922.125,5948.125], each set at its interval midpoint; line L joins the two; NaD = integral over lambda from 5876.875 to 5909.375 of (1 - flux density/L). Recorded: 3.8 Ang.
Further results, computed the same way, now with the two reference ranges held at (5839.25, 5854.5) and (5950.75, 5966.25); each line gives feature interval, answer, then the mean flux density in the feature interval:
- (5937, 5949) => 1.2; 19.7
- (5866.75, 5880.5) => -1.4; 23.8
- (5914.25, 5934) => 1.1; 20.6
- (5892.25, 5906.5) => 1.5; 19.3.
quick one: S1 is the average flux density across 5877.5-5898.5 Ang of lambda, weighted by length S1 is 18.9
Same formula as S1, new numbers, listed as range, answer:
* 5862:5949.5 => 20.6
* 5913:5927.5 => 21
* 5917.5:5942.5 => 20.7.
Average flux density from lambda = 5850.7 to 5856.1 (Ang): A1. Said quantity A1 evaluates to 23.7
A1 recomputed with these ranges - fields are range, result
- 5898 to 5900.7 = 20.4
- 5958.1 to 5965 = 22.9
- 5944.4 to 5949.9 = 19.3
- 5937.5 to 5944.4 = 19.6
